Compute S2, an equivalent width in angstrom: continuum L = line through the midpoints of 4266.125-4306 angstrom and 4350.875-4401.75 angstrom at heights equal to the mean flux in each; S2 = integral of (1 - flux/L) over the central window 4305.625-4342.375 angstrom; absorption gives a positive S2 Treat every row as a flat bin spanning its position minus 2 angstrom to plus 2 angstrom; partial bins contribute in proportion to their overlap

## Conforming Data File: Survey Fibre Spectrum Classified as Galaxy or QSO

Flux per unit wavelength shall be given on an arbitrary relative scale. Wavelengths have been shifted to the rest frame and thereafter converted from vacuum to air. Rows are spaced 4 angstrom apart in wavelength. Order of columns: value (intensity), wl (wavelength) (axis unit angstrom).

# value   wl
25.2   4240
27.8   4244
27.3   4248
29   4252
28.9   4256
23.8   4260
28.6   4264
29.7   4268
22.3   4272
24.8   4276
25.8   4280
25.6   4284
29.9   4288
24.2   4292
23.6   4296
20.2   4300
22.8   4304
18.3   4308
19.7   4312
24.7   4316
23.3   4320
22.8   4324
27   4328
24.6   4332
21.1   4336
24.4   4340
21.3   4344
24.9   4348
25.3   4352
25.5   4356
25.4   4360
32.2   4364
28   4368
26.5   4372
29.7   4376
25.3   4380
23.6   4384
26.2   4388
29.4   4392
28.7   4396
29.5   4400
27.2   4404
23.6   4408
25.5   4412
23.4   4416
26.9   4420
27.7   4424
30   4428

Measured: 4.4 angstrom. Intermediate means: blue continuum 24.9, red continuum 27.4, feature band 22.9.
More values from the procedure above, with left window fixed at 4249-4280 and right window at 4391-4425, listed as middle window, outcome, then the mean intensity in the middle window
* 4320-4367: 3.15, 24.9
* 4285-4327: 5.67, 23.1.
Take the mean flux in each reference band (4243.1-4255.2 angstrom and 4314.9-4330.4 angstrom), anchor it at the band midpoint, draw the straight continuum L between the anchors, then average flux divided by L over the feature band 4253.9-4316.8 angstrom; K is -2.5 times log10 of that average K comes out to 0.08 mag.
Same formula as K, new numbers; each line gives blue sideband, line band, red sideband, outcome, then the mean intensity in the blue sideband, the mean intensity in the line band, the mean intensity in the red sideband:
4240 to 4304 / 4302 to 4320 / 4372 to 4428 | 0.21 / 26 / 21.6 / 26.8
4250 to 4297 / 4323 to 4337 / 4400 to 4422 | 0.09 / 26.4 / 24.2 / 25.7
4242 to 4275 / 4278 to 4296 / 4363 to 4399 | 0.05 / 27.1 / 26.1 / 27.7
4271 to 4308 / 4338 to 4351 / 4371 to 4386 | 0.08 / 24.1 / 23.7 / 26.3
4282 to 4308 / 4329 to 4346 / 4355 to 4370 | 0.15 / 23.9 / 23.1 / 27.9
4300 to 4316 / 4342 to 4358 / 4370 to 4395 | 0.00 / 20.8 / 24.2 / 26.9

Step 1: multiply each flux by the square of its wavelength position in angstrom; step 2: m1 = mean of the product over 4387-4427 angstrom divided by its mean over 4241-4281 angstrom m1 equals 1.07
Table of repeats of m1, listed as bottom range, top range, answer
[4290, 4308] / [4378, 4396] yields 1.24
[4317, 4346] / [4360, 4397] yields 1.20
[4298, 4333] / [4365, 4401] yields 1.26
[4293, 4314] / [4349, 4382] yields 1.33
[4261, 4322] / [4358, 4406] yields 1.19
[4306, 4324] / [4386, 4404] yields 1.36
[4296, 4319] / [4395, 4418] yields 1.28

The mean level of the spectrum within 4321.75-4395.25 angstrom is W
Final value 25.8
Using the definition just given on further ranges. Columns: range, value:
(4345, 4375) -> 26.7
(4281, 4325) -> 23.3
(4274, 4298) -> 25.6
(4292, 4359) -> 23.2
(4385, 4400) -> 28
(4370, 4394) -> 26.8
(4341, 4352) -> 23.6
